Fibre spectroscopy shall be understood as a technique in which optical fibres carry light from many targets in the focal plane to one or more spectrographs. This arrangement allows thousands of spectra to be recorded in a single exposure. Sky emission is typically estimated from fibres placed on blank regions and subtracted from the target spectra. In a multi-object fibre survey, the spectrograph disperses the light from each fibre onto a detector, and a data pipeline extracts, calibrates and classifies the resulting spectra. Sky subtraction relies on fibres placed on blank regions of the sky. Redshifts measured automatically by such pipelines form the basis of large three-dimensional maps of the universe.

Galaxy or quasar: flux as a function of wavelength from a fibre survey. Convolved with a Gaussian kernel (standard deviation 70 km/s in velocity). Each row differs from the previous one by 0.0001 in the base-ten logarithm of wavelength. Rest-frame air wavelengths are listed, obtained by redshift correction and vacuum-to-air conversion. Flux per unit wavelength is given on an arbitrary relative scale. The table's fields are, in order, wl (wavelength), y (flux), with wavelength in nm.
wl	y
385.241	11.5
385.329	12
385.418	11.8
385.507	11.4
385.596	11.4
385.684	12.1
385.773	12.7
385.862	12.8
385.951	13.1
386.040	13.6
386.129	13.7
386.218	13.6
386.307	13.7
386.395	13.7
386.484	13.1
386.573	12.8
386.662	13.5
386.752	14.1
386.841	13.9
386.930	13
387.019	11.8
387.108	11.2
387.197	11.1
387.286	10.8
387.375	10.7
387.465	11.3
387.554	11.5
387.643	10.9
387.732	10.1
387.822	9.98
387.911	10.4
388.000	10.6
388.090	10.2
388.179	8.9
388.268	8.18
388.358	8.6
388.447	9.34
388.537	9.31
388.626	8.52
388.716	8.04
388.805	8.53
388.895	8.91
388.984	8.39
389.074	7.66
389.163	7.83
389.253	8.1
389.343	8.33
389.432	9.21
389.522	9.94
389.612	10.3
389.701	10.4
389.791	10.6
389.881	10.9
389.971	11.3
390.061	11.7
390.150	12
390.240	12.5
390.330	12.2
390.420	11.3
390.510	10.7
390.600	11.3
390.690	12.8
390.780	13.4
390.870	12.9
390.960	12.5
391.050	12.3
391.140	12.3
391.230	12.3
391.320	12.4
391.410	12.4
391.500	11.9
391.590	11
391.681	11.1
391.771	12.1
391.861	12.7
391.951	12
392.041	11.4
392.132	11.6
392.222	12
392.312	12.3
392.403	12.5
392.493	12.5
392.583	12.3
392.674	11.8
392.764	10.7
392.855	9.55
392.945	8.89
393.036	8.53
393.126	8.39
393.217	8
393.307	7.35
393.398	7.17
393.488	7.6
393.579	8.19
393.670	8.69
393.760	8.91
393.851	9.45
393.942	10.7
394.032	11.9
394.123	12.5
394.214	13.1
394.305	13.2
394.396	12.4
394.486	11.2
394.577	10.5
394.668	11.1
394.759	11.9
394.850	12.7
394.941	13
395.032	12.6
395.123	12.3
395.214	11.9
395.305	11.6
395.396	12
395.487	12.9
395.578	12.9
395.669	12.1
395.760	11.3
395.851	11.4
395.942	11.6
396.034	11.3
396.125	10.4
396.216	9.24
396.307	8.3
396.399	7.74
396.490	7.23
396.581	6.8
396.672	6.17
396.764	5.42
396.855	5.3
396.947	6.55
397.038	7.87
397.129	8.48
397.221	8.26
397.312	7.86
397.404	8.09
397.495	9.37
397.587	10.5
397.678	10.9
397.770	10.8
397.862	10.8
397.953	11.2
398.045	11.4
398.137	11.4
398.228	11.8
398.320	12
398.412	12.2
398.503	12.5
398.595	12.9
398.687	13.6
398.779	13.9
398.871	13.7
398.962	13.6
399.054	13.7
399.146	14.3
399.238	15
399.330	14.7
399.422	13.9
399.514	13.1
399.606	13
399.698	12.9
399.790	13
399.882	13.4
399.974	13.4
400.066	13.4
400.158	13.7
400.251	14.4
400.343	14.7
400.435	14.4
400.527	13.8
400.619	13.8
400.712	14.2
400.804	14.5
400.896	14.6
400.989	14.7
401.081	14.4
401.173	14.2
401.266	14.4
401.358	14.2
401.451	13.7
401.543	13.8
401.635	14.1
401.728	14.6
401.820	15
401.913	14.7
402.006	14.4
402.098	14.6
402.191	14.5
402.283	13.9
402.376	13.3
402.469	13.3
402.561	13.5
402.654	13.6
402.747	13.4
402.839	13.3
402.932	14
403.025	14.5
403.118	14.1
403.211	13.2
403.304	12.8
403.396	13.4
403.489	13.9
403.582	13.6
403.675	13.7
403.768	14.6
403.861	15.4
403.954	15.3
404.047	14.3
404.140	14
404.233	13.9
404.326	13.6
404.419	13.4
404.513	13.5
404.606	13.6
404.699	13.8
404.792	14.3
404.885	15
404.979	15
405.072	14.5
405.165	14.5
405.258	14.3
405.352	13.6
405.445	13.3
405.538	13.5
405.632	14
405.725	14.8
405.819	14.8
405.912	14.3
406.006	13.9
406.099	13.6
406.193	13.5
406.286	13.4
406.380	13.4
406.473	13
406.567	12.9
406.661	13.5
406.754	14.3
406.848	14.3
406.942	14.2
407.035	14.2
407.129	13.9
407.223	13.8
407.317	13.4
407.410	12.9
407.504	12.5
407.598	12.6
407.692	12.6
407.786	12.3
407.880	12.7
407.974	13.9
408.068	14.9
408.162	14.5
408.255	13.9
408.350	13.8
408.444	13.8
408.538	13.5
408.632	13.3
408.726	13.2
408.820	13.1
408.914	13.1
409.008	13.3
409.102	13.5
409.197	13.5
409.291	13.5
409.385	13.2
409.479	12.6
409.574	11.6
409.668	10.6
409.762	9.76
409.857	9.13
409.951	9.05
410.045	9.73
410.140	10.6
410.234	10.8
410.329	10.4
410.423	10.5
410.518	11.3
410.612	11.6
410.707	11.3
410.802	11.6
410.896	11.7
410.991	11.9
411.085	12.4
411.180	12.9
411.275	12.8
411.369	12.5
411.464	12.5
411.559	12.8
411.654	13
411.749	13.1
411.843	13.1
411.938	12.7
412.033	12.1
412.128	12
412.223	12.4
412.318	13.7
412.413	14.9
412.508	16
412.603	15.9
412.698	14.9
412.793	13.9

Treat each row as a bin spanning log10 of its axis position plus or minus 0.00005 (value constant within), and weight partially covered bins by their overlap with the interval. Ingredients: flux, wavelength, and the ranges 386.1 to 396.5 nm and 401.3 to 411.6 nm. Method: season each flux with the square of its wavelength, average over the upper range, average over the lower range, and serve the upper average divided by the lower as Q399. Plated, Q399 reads 1.31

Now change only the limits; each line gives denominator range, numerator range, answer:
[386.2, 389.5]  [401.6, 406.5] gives 1.45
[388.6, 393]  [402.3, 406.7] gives 1.35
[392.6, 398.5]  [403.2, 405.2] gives 1.45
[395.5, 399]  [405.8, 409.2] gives 1.40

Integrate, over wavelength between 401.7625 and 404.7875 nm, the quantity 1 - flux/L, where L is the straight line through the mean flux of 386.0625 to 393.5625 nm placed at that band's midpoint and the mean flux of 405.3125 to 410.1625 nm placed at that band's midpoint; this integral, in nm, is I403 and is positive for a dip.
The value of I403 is -0.34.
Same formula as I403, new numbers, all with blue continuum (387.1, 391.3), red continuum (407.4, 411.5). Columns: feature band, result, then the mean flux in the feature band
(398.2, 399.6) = -0.26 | 13.4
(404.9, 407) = -0.35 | 14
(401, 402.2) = -0.29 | 14.4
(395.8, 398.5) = 0.43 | 9.38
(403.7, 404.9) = -0.24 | 14.2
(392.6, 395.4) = 0.08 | 10.6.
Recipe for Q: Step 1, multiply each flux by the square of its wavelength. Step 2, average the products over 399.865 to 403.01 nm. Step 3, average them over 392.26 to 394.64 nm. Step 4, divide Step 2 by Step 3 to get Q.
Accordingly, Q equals 1.4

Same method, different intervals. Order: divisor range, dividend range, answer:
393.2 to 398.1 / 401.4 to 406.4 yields 1.45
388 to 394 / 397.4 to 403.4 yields 1.35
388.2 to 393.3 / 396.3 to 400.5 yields 1.10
